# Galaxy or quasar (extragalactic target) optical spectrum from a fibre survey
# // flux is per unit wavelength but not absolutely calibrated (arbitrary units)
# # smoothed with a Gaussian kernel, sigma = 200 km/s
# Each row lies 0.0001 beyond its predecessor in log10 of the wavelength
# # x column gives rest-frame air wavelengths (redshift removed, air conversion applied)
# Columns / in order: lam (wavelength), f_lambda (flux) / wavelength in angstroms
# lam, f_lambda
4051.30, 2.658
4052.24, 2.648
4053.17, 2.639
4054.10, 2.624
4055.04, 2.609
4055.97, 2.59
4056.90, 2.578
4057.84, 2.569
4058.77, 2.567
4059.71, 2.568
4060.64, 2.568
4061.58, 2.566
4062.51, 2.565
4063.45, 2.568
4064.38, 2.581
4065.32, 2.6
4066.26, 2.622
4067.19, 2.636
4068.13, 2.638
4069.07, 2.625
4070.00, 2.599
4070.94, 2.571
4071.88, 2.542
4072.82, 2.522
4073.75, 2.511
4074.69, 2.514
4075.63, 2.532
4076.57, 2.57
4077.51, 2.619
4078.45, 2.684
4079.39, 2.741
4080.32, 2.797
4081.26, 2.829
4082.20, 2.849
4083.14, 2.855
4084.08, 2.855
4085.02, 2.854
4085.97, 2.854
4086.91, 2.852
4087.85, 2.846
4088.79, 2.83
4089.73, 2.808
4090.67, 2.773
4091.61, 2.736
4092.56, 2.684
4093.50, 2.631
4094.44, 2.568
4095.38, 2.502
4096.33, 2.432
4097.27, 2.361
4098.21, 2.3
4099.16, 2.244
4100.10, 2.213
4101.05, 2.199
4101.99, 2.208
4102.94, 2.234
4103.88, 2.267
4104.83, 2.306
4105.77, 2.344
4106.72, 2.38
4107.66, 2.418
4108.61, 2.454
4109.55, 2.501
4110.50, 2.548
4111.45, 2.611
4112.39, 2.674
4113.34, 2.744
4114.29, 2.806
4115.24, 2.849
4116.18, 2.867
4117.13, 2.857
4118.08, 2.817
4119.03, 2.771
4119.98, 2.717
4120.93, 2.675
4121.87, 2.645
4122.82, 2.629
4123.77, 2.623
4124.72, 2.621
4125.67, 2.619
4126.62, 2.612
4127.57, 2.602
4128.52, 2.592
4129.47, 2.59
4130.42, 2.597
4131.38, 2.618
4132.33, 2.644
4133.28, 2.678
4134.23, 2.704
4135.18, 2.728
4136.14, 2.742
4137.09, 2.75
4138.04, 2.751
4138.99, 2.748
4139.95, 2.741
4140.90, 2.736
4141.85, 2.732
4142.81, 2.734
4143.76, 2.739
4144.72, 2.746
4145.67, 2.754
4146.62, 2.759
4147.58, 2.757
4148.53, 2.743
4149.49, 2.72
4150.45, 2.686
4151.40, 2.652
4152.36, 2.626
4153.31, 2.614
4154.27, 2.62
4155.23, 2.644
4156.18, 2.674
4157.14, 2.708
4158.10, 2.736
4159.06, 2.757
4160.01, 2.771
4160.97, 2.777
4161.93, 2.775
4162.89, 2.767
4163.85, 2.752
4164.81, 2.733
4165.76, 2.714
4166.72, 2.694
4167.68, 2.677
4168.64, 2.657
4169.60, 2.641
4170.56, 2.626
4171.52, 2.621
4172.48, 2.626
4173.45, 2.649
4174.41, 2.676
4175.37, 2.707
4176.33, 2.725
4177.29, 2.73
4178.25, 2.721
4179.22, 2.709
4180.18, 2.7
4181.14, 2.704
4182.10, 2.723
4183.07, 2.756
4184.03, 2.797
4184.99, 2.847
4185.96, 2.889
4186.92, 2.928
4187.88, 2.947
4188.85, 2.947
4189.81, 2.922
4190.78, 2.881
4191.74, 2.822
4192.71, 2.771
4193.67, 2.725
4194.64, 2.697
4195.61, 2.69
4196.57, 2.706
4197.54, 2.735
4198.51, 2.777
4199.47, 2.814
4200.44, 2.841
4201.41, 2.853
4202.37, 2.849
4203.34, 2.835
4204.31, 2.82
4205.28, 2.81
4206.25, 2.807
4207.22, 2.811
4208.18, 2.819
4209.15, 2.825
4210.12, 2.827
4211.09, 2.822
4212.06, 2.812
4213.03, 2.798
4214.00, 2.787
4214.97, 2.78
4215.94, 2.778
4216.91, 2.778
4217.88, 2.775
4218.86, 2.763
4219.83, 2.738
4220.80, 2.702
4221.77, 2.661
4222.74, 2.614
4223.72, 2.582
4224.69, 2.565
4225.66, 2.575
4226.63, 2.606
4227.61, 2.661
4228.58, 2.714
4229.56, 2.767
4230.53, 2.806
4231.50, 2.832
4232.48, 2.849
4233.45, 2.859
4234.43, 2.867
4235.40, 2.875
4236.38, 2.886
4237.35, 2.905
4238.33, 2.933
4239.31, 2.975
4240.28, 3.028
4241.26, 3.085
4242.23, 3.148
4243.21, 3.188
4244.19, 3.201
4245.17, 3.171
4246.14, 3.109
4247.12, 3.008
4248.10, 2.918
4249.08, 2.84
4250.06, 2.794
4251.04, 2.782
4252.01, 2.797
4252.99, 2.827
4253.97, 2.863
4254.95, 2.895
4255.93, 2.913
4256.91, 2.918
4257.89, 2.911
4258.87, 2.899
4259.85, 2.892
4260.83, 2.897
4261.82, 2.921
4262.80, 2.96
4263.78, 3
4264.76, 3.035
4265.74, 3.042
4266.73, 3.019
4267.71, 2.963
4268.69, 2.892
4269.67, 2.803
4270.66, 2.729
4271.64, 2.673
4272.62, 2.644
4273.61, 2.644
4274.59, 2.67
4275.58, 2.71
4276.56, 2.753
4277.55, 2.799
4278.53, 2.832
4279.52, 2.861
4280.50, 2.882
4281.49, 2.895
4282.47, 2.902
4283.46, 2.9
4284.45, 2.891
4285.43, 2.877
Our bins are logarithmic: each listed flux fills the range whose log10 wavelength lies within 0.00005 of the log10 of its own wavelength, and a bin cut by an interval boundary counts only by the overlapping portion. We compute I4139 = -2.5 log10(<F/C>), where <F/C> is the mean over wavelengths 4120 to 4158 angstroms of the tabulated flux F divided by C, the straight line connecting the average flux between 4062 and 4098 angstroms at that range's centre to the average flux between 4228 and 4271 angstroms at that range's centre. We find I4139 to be 0.03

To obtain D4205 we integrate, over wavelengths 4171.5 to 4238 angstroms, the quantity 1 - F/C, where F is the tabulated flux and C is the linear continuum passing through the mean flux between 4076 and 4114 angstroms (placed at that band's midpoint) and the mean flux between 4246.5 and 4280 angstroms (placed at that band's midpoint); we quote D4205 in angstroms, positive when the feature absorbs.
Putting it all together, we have -0.3 angstroms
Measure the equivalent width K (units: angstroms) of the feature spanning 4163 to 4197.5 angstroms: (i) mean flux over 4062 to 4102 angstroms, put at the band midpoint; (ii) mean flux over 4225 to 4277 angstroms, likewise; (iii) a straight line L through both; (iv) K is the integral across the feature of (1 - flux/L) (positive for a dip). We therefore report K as 0.29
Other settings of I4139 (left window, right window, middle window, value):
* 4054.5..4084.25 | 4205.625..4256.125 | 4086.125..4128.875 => 0.040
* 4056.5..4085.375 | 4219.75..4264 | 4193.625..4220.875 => 0.013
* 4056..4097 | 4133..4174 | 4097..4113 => 0.130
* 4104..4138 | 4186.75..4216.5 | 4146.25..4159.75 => 0.005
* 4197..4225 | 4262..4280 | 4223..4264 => -0.029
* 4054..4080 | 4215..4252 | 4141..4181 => 0.012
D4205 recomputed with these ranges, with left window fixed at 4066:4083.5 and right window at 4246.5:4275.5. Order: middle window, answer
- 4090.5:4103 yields 1.1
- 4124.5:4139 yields 0.3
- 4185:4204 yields -0.2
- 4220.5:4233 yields 0.6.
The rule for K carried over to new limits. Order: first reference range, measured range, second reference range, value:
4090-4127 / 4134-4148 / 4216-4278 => -0.6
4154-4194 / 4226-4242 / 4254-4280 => -0.2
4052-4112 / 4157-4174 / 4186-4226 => 0.1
